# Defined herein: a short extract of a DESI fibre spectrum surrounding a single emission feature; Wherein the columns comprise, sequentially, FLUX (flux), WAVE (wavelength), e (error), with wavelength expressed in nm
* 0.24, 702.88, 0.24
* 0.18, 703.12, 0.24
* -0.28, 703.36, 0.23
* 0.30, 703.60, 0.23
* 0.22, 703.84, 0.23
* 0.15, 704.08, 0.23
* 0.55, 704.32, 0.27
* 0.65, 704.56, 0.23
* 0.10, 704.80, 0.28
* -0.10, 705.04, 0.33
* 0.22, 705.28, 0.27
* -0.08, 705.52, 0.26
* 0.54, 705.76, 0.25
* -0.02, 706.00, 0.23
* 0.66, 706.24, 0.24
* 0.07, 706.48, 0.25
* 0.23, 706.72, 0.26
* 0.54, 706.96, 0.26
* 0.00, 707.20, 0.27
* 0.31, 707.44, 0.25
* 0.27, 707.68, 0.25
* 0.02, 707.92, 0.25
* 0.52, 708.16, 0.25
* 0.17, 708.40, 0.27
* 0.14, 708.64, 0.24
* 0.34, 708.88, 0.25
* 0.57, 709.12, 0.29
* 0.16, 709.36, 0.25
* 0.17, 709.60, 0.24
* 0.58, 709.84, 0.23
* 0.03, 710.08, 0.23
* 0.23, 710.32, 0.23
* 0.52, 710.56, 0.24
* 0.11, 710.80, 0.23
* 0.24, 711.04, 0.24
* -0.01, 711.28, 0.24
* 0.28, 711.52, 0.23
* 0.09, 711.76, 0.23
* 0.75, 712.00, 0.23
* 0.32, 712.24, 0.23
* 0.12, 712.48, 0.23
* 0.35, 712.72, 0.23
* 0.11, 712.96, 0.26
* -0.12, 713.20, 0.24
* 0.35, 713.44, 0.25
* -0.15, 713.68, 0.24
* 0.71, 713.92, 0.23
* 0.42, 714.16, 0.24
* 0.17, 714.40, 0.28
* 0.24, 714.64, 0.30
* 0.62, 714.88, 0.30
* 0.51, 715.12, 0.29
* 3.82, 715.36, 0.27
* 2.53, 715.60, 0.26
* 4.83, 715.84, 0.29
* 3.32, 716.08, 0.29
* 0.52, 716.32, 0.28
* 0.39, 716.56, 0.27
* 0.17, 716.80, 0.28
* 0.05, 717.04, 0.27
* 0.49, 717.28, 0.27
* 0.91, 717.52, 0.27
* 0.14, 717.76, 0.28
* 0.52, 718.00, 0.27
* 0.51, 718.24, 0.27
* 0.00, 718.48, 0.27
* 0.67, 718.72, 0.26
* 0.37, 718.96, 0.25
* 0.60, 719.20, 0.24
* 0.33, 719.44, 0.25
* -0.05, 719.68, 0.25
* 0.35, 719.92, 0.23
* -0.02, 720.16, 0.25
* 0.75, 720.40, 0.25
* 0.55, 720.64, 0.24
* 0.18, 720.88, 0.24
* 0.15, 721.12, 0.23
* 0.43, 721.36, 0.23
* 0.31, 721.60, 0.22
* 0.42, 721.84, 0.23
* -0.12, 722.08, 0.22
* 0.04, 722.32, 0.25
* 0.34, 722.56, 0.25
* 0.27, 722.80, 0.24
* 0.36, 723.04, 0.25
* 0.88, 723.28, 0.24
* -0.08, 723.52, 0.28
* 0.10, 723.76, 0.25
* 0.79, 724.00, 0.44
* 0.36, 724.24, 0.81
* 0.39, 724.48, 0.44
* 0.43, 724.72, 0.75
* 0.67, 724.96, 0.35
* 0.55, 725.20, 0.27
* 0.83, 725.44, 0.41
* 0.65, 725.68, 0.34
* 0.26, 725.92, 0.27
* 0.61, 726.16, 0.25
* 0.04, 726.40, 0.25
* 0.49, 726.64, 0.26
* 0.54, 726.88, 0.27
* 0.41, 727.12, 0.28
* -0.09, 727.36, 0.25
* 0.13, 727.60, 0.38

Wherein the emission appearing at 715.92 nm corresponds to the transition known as [O II]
